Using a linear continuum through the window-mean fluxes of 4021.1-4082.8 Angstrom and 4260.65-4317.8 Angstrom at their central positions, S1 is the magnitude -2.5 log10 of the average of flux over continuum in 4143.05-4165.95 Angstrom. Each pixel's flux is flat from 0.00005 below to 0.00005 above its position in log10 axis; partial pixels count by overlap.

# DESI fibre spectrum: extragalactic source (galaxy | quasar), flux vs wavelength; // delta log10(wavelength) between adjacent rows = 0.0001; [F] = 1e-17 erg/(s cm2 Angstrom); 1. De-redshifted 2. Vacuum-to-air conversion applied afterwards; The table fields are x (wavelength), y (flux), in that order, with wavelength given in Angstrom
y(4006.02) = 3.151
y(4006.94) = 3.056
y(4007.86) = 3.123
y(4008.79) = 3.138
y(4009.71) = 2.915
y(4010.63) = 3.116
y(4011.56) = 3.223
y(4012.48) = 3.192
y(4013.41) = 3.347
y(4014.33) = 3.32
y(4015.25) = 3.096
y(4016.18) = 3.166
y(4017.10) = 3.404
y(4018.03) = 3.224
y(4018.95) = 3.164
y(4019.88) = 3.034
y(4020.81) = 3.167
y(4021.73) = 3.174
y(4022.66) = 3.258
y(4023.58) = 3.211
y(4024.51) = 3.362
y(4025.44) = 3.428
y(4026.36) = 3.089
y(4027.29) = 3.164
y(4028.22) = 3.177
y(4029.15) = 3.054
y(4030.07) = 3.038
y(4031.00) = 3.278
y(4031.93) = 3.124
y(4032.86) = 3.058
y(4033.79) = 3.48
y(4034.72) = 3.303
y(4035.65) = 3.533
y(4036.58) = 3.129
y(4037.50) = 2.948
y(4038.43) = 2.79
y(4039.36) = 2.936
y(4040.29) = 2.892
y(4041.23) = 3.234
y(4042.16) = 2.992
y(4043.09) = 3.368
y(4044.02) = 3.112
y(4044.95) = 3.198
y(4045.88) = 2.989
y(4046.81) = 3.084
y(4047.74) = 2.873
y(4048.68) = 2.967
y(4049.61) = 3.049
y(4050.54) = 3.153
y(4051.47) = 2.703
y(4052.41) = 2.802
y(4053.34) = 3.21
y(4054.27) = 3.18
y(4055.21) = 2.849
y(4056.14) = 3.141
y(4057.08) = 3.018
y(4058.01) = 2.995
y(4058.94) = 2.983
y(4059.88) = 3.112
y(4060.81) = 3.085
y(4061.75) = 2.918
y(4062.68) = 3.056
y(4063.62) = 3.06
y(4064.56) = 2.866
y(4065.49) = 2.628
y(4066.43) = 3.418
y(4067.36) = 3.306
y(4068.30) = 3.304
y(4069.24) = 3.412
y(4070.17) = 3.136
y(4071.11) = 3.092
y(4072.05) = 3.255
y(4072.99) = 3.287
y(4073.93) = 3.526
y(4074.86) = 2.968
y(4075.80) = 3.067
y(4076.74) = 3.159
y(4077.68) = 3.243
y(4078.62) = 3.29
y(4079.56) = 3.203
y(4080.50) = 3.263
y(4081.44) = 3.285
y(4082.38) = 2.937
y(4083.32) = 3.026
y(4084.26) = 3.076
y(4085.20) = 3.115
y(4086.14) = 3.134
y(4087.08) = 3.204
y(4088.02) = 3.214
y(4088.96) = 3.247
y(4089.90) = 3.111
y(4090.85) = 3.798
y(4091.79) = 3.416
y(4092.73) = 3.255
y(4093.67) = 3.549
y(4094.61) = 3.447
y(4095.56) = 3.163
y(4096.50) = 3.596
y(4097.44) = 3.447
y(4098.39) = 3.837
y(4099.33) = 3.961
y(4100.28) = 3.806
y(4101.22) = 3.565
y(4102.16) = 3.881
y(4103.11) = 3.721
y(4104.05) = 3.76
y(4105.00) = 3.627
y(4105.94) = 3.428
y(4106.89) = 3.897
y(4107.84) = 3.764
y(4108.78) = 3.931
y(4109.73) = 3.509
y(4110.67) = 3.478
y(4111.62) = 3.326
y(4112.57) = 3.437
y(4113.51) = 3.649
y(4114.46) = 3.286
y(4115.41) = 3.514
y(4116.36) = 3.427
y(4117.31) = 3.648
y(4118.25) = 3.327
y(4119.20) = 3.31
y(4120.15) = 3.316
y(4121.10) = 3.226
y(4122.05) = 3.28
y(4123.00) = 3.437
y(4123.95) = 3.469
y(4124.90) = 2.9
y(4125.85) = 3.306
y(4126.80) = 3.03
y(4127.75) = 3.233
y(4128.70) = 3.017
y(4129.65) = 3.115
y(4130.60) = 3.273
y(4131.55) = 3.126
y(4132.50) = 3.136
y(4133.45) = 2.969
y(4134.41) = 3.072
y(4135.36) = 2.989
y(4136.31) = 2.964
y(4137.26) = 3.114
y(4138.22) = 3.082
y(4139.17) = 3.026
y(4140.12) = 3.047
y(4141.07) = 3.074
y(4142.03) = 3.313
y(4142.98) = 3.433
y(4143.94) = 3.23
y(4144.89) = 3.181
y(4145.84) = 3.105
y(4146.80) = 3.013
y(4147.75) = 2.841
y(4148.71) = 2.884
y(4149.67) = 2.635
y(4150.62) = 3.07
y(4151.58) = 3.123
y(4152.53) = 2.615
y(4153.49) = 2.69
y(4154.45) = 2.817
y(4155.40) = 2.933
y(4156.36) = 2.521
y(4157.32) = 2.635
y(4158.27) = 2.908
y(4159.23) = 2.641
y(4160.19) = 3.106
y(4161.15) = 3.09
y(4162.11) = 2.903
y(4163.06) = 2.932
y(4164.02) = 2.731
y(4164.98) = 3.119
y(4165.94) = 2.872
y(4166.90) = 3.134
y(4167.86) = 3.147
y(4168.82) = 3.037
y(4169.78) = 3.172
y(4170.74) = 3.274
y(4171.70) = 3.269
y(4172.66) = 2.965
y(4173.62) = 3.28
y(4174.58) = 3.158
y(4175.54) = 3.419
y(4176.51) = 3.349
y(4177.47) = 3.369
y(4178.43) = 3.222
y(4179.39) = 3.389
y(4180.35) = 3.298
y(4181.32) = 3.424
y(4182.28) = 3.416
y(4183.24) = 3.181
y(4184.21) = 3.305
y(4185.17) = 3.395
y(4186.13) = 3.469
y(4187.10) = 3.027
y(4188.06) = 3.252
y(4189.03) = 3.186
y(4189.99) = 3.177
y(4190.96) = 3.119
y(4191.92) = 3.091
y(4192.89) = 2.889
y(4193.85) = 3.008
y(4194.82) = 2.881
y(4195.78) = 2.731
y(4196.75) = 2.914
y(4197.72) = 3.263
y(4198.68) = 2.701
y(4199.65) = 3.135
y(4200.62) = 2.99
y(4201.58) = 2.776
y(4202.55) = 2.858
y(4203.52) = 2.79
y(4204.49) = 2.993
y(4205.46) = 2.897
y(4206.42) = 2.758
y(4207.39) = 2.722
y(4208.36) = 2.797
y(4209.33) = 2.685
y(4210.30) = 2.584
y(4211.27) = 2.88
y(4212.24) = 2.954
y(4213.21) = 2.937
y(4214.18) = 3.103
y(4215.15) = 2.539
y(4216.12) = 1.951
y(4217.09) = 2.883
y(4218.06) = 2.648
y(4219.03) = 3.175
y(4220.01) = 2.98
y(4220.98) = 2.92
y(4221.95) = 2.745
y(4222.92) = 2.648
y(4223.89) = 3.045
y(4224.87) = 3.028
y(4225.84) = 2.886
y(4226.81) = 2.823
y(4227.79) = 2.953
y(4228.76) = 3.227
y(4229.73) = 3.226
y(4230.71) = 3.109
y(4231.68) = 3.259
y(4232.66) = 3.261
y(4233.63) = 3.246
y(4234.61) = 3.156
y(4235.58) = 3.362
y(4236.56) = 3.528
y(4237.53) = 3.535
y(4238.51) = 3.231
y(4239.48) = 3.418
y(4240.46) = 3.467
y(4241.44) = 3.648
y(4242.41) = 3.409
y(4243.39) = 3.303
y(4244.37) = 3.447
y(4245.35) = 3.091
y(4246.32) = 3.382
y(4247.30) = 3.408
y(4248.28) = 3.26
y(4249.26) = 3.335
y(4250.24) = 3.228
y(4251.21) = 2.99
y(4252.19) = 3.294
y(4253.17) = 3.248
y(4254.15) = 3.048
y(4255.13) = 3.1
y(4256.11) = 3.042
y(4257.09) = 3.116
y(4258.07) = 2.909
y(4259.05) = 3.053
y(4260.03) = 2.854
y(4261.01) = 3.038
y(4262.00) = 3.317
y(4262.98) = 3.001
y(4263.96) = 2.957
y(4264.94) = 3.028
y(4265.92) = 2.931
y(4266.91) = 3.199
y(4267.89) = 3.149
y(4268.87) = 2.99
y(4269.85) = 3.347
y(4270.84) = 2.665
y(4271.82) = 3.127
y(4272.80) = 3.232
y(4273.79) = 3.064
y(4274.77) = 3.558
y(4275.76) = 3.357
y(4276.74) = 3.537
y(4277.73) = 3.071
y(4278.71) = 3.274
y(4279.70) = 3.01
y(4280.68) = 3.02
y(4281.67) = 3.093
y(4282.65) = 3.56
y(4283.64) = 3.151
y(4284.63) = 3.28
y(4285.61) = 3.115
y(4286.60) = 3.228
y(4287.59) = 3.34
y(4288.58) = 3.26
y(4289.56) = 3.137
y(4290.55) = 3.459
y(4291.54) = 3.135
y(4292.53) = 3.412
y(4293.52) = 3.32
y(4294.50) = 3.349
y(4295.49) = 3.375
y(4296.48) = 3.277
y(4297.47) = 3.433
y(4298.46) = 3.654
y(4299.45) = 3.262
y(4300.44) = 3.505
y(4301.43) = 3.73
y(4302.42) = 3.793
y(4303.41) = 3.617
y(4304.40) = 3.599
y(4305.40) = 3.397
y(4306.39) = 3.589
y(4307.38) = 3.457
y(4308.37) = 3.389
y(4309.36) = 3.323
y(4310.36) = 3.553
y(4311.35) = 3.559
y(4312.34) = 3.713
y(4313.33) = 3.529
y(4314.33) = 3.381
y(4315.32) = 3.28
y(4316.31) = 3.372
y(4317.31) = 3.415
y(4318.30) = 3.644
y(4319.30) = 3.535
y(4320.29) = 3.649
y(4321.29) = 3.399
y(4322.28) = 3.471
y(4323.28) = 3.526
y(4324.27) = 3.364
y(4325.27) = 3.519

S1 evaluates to 0.10 mag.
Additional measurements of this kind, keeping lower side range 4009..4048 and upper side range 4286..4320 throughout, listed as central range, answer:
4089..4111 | -0.12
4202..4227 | 0.19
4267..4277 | 0.07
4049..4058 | 0.06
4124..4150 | 0.06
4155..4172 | 0.12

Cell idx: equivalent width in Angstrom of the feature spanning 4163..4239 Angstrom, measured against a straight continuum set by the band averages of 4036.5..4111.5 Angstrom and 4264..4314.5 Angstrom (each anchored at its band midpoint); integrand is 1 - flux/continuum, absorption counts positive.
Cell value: 5.6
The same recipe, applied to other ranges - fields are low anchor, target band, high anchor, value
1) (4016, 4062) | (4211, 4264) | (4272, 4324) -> 3.5 Angstrom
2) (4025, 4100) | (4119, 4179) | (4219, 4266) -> 1.8 Angstrom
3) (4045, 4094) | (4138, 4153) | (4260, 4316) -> 0.7 Angstrom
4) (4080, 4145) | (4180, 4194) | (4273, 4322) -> 0.6 Angstrom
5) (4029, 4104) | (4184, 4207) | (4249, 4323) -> 1.7 Angstrom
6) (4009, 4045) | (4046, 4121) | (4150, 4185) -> -3.9 Angstrom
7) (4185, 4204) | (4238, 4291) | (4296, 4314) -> 2.2 Angstrom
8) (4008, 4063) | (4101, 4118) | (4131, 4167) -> -3.2 Angstrom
